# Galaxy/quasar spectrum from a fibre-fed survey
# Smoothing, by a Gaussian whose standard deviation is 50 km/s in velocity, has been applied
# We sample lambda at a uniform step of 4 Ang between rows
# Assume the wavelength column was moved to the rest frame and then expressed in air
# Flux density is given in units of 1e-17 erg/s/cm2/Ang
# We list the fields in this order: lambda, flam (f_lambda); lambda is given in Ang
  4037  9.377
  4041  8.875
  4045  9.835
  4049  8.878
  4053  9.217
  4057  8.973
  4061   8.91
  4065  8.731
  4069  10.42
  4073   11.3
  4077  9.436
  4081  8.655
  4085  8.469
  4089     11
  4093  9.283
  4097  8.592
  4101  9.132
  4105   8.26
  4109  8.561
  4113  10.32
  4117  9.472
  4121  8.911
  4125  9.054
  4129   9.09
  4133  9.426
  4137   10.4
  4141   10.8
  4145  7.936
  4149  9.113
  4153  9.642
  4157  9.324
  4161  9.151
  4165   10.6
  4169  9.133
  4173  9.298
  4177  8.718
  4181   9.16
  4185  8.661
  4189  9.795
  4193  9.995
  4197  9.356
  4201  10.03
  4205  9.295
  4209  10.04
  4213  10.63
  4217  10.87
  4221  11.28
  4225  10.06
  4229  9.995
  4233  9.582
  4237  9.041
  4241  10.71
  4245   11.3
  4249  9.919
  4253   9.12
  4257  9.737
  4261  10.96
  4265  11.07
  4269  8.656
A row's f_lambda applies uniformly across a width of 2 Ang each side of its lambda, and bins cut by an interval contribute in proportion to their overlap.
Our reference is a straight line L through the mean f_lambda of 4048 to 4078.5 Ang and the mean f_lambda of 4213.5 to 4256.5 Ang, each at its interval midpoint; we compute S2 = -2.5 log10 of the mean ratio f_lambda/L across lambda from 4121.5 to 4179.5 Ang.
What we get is 0.05 mag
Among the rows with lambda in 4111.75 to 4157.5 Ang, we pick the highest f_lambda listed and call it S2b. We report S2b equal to 10.8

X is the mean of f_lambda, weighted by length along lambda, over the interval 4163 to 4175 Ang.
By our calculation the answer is 9.68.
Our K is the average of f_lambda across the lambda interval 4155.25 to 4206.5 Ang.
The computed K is 9.43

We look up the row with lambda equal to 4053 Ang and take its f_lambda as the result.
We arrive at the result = 9.217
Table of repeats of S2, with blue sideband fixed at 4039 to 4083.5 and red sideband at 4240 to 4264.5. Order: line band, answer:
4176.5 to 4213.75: 0.05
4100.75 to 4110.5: 0.12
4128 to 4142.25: -0.02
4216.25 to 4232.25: -0.03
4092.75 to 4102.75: 0.07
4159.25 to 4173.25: 0.03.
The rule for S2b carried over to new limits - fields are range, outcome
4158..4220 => 10.87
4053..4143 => 11.3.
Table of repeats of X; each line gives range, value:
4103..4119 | 9.15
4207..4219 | 10.5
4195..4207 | 9.56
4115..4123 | 9.19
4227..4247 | 10.1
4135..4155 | 9.58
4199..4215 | 10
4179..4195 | 9.4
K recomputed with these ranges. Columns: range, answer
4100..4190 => 9.3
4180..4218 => 9.77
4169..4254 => 9.84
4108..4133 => 9.28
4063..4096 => 9.63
